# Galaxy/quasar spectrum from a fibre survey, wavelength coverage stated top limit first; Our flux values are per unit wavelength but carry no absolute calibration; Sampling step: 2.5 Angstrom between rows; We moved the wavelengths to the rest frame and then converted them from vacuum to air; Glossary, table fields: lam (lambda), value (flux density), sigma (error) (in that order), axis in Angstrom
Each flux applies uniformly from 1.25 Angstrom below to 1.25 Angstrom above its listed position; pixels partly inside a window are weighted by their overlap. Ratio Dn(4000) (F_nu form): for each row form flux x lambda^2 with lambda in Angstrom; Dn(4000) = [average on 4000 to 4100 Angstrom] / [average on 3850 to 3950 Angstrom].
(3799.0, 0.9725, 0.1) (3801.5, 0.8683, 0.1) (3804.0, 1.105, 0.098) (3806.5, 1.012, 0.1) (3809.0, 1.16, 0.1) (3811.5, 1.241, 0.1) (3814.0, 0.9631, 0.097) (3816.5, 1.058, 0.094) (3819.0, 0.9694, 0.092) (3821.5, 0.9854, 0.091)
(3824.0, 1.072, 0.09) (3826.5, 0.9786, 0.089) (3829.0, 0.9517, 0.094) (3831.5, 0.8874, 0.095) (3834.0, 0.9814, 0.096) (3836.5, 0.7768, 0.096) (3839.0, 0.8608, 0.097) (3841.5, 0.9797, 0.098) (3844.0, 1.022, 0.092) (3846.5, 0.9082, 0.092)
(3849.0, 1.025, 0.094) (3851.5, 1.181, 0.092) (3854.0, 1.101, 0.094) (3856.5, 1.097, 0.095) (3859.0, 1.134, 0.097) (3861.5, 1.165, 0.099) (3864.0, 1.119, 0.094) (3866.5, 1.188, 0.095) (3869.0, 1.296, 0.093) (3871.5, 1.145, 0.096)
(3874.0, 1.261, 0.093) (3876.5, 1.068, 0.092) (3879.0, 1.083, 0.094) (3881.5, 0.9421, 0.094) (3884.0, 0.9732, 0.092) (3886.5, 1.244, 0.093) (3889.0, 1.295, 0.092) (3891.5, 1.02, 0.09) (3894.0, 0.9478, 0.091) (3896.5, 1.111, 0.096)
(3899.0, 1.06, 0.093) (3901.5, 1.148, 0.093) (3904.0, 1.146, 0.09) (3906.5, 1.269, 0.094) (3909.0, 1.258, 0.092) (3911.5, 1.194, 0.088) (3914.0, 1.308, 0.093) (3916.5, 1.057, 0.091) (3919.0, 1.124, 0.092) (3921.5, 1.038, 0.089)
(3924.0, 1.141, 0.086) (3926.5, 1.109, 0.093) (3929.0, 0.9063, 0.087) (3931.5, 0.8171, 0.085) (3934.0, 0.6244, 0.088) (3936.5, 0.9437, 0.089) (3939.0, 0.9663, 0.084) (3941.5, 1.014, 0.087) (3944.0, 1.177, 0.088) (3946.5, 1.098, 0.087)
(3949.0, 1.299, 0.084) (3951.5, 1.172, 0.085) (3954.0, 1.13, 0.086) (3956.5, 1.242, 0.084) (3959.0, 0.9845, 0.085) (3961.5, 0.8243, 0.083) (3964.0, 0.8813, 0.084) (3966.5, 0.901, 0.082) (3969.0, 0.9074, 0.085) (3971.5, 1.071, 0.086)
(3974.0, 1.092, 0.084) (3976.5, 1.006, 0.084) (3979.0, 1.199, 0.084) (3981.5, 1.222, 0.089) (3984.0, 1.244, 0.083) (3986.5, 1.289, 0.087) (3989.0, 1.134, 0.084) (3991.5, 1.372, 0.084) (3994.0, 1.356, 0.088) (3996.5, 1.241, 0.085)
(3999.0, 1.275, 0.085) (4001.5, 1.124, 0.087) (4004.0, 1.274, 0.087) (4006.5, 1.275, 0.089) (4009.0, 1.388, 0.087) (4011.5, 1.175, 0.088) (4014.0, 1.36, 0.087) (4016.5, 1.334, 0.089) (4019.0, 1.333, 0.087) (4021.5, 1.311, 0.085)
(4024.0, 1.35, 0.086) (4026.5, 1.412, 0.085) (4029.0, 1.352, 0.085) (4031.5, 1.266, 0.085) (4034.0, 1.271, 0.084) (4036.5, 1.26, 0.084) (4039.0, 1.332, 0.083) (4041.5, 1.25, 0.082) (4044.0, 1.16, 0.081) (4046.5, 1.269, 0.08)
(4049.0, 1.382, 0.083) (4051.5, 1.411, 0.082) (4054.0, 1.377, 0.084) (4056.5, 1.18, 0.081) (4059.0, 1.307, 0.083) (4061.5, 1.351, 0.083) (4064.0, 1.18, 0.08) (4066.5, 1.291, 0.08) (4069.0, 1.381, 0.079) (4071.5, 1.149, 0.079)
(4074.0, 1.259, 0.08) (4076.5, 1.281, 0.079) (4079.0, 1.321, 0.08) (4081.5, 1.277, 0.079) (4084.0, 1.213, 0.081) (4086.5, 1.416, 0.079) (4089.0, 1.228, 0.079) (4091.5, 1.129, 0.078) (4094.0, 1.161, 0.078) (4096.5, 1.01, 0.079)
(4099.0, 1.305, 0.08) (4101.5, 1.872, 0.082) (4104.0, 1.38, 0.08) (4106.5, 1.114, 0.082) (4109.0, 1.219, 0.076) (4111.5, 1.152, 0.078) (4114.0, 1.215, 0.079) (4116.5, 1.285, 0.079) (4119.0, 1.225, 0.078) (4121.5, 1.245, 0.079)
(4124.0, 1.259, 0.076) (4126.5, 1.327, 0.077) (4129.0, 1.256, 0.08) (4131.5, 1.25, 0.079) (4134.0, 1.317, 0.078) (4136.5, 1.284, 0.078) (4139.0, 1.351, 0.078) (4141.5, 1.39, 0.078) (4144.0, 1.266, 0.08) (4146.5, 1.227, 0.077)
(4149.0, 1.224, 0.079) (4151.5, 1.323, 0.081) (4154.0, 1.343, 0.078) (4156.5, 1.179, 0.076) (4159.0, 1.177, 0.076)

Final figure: 1.3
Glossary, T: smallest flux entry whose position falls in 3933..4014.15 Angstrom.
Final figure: 0.6244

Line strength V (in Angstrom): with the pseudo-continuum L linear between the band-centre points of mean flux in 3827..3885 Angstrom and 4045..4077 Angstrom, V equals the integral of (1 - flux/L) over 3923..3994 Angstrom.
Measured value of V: 6.3 Angstrom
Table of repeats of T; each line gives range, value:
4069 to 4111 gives 1.01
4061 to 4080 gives 1.149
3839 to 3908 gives 0.8608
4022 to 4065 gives 1.16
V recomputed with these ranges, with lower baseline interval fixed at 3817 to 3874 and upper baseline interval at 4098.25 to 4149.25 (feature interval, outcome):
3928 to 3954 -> 2.8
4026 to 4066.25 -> -2.3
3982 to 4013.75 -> -2.3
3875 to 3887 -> 0.2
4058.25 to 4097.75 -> 0.2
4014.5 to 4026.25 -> -1.4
